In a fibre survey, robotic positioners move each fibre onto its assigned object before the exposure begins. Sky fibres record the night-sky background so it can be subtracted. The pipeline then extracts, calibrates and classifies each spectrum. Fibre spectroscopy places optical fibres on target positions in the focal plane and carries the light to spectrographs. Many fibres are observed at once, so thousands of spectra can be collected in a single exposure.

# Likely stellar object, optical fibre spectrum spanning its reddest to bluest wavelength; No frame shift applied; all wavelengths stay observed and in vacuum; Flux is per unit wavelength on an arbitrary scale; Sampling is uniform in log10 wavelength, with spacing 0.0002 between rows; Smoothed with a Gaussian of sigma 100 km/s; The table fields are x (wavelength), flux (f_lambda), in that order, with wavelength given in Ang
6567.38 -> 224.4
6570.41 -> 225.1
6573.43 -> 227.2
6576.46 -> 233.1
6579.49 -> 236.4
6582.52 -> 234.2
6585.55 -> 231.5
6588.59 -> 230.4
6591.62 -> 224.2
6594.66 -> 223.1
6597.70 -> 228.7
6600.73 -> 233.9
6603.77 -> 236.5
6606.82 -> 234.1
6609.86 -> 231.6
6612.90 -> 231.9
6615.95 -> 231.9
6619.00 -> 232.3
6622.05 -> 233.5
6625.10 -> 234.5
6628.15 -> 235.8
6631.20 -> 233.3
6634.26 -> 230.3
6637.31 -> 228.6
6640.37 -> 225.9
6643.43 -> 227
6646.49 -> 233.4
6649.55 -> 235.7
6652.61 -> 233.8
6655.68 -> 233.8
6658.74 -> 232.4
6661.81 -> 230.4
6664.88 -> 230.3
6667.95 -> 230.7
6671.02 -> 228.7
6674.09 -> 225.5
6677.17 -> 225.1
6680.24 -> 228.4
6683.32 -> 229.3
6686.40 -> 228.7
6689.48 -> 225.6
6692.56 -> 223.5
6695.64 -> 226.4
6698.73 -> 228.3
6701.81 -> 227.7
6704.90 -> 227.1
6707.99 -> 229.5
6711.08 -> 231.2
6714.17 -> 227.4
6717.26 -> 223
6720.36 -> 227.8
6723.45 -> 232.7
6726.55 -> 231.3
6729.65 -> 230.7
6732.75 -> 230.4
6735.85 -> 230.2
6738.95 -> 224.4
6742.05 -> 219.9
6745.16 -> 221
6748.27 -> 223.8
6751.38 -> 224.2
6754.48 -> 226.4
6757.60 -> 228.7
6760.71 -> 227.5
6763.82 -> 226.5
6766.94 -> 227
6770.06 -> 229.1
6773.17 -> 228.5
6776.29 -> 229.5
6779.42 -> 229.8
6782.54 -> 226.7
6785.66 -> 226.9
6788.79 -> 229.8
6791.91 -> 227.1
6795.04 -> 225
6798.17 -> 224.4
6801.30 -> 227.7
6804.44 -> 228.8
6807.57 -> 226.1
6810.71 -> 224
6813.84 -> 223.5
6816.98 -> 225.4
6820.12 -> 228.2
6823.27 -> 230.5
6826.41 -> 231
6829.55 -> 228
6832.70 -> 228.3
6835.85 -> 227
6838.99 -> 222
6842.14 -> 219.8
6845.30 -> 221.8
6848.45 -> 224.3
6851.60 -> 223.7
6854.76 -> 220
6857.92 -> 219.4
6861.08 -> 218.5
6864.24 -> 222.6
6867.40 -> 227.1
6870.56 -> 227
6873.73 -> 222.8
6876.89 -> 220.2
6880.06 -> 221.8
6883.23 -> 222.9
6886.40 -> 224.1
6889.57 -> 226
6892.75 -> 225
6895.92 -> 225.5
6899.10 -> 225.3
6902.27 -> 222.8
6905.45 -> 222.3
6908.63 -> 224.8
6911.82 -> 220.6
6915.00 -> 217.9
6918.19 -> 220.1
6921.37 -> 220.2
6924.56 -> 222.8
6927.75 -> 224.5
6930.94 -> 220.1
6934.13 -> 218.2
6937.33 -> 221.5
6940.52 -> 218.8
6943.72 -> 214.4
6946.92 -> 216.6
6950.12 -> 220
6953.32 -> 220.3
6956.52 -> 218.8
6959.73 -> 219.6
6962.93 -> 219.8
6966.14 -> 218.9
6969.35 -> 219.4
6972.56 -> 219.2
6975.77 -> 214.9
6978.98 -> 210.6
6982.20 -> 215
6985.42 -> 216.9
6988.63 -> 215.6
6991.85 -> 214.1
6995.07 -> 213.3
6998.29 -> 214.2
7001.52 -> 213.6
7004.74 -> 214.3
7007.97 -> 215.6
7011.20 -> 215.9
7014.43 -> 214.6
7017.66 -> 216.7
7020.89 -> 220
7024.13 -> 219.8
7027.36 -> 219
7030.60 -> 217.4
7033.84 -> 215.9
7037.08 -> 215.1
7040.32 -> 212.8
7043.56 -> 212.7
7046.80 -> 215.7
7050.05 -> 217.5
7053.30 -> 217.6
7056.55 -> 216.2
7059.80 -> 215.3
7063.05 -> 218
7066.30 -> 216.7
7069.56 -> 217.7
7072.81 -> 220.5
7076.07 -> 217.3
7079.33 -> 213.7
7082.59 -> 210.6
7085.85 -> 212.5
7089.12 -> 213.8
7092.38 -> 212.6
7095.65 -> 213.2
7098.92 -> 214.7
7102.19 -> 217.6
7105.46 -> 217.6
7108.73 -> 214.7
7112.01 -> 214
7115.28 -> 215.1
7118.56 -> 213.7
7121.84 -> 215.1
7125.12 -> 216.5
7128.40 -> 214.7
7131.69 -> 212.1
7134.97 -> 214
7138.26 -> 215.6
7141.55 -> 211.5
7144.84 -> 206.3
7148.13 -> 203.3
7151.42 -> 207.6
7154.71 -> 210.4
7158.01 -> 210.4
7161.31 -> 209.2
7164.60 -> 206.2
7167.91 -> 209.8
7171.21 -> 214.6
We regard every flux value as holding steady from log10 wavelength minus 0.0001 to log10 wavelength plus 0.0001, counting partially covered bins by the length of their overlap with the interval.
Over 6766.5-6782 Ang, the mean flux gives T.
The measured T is 229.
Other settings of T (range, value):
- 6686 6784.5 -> 227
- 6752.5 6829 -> 227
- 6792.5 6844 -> 226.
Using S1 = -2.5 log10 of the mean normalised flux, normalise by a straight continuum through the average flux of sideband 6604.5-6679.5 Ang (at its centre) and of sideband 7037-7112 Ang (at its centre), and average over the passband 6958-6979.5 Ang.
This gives 0.01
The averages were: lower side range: 231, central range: 218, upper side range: 215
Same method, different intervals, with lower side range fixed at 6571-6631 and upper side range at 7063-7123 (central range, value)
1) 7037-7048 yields 0.014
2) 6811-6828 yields -0.015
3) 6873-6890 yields -0.003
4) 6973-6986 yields 0.022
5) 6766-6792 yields -0.013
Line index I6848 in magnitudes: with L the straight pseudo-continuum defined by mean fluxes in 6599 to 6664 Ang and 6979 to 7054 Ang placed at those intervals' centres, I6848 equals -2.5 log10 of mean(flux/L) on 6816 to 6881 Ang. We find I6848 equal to -0.01 mag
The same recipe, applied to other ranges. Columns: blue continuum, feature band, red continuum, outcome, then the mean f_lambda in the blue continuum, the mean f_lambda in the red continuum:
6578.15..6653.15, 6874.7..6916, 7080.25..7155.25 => -0.01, 232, 213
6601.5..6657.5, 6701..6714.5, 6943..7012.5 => 0.00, 232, 216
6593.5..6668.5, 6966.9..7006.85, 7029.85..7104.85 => 0.02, 232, 215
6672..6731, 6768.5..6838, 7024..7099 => -0.01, 228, 216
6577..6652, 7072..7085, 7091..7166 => 0.00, 232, 212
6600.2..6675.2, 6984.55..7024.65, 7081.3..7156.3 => 0.01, 232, 213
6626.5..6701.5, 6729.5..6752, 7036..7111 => 0.01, 230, 215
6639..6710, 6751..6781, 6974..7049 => -0.01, 229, 215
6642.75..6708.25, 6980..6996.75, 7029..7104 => 0.02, 229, 215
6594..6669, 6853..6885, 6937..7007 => 0.00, 232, 217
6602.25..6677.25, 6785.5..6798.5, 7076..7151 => -0.01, 232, 213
